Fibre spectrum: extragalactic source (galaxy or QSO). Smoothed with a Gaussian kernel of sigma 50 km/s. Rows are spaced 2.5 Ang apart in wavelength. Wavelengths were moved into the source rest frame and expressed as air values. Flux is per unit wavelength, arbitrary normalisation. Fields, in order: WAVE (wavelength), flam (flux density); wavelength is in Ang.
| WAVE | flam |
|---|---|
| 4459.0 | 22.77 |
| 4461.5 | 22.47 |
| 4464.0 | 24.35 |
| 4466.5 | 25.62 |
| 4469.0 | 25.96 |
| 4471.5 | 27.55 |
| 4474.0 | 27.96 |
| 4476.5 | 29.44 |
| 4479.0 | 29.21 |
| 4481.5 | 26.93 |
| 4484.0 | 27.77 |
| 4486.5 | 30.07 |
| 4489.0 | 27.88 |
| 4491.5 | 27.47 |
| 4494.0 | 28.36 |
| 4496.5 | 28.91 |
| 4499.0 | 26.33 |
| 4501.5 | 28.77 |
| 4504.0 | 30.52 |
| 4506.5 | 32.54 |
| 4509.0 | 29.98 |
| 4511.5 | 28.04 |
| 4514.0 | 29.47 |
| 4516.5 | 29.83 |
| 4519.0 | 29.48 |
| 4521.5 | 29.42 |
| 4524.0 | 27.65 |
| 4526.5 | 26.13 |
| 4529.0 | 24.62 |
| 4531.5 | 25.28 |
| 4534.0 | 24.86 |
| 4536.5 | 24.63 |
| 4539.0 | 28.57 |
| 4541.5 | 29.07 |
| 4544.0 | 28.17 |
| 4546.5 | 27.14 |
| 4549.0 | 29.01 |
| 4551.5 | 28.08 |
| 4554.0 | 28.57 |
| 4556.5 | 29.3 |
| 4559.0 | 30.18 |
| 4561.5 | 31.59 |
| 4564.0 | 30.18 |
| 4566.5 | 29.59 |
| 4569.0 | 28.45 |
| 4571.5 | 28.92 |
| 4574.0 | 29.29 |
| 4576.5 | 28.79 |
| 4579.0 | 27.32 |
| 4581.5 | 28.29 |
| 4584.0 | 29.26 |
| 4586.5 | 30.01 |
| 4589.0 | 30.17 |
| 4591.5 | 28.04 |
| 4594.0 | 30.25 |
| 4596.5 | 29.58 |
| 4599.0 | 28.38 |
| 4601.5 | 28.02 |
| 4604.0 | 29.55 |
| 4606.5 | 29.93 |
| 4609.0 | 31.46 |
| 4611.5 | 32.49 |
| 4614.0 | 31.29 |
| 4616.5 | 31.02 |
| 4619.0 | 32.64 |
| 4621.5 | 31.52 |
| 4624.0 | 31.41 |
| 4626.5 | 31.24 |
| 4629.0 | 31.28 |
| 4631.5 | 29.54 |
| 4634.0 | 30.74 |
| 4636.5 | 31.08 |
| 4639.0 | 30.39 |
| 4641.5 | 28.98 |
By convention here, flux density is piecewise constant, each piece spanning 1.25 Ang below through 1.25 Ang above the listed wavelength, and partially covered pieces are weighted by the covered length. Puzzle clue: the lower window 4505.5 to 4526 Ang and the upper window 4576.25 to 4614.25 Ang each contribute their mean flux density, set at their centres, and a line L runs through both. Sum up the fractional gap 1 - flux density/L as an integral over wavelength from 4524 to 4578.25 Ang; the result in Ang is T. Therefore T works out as 2.5 Ang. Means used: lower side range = 29.4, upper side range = 29.5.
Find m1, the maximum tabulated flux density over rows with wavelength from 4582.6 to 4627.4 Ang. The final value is 32.64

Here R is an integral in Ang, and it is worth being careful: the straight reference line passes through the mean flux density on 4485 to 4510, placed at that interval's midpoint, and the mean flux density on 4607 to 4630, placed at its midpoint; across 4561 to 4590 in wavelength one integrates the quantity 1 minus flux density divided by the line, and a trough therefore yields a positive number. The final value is 1.3 Ang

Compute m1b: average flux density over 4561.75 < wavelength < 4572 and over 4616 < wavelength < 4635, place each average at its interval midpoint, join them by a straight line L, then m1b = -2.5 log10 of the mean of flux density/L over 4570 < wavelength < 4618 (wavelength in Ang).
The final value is 0.03 mag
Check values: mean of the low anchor 29.5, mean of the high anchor 31.2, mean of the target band 29.6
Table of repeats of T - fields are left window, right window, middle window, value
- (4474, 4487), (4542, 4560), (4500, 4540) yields 0.7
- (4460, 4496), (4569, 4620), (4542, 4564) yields -0.2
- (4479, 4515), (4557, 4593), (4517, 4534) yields 1.1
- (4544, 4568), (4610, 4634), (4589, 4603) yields 0.7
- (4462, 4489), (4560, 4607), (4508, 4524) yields -0.7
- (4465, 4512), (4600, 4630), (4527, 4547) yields 2.0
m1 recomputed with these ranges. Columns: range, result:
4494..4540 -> 32.54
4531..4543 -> 29.07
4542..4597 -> 31.59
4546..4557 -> 29.3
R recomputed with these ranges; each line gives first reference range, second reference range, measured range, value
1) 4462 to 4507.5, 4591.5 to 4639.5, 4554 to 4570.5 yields -0.1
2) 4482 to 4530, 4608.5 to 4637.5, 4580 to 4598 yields 0.7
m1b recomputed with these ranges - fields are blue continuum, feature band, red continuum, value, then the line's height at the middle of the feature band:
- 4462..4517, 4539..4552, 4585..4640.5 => 0.03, 29.2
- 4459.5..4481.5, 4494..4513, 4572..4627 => -0.07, 27.4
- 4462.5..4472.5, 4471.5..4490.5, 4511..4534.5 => -0.09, 26.2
